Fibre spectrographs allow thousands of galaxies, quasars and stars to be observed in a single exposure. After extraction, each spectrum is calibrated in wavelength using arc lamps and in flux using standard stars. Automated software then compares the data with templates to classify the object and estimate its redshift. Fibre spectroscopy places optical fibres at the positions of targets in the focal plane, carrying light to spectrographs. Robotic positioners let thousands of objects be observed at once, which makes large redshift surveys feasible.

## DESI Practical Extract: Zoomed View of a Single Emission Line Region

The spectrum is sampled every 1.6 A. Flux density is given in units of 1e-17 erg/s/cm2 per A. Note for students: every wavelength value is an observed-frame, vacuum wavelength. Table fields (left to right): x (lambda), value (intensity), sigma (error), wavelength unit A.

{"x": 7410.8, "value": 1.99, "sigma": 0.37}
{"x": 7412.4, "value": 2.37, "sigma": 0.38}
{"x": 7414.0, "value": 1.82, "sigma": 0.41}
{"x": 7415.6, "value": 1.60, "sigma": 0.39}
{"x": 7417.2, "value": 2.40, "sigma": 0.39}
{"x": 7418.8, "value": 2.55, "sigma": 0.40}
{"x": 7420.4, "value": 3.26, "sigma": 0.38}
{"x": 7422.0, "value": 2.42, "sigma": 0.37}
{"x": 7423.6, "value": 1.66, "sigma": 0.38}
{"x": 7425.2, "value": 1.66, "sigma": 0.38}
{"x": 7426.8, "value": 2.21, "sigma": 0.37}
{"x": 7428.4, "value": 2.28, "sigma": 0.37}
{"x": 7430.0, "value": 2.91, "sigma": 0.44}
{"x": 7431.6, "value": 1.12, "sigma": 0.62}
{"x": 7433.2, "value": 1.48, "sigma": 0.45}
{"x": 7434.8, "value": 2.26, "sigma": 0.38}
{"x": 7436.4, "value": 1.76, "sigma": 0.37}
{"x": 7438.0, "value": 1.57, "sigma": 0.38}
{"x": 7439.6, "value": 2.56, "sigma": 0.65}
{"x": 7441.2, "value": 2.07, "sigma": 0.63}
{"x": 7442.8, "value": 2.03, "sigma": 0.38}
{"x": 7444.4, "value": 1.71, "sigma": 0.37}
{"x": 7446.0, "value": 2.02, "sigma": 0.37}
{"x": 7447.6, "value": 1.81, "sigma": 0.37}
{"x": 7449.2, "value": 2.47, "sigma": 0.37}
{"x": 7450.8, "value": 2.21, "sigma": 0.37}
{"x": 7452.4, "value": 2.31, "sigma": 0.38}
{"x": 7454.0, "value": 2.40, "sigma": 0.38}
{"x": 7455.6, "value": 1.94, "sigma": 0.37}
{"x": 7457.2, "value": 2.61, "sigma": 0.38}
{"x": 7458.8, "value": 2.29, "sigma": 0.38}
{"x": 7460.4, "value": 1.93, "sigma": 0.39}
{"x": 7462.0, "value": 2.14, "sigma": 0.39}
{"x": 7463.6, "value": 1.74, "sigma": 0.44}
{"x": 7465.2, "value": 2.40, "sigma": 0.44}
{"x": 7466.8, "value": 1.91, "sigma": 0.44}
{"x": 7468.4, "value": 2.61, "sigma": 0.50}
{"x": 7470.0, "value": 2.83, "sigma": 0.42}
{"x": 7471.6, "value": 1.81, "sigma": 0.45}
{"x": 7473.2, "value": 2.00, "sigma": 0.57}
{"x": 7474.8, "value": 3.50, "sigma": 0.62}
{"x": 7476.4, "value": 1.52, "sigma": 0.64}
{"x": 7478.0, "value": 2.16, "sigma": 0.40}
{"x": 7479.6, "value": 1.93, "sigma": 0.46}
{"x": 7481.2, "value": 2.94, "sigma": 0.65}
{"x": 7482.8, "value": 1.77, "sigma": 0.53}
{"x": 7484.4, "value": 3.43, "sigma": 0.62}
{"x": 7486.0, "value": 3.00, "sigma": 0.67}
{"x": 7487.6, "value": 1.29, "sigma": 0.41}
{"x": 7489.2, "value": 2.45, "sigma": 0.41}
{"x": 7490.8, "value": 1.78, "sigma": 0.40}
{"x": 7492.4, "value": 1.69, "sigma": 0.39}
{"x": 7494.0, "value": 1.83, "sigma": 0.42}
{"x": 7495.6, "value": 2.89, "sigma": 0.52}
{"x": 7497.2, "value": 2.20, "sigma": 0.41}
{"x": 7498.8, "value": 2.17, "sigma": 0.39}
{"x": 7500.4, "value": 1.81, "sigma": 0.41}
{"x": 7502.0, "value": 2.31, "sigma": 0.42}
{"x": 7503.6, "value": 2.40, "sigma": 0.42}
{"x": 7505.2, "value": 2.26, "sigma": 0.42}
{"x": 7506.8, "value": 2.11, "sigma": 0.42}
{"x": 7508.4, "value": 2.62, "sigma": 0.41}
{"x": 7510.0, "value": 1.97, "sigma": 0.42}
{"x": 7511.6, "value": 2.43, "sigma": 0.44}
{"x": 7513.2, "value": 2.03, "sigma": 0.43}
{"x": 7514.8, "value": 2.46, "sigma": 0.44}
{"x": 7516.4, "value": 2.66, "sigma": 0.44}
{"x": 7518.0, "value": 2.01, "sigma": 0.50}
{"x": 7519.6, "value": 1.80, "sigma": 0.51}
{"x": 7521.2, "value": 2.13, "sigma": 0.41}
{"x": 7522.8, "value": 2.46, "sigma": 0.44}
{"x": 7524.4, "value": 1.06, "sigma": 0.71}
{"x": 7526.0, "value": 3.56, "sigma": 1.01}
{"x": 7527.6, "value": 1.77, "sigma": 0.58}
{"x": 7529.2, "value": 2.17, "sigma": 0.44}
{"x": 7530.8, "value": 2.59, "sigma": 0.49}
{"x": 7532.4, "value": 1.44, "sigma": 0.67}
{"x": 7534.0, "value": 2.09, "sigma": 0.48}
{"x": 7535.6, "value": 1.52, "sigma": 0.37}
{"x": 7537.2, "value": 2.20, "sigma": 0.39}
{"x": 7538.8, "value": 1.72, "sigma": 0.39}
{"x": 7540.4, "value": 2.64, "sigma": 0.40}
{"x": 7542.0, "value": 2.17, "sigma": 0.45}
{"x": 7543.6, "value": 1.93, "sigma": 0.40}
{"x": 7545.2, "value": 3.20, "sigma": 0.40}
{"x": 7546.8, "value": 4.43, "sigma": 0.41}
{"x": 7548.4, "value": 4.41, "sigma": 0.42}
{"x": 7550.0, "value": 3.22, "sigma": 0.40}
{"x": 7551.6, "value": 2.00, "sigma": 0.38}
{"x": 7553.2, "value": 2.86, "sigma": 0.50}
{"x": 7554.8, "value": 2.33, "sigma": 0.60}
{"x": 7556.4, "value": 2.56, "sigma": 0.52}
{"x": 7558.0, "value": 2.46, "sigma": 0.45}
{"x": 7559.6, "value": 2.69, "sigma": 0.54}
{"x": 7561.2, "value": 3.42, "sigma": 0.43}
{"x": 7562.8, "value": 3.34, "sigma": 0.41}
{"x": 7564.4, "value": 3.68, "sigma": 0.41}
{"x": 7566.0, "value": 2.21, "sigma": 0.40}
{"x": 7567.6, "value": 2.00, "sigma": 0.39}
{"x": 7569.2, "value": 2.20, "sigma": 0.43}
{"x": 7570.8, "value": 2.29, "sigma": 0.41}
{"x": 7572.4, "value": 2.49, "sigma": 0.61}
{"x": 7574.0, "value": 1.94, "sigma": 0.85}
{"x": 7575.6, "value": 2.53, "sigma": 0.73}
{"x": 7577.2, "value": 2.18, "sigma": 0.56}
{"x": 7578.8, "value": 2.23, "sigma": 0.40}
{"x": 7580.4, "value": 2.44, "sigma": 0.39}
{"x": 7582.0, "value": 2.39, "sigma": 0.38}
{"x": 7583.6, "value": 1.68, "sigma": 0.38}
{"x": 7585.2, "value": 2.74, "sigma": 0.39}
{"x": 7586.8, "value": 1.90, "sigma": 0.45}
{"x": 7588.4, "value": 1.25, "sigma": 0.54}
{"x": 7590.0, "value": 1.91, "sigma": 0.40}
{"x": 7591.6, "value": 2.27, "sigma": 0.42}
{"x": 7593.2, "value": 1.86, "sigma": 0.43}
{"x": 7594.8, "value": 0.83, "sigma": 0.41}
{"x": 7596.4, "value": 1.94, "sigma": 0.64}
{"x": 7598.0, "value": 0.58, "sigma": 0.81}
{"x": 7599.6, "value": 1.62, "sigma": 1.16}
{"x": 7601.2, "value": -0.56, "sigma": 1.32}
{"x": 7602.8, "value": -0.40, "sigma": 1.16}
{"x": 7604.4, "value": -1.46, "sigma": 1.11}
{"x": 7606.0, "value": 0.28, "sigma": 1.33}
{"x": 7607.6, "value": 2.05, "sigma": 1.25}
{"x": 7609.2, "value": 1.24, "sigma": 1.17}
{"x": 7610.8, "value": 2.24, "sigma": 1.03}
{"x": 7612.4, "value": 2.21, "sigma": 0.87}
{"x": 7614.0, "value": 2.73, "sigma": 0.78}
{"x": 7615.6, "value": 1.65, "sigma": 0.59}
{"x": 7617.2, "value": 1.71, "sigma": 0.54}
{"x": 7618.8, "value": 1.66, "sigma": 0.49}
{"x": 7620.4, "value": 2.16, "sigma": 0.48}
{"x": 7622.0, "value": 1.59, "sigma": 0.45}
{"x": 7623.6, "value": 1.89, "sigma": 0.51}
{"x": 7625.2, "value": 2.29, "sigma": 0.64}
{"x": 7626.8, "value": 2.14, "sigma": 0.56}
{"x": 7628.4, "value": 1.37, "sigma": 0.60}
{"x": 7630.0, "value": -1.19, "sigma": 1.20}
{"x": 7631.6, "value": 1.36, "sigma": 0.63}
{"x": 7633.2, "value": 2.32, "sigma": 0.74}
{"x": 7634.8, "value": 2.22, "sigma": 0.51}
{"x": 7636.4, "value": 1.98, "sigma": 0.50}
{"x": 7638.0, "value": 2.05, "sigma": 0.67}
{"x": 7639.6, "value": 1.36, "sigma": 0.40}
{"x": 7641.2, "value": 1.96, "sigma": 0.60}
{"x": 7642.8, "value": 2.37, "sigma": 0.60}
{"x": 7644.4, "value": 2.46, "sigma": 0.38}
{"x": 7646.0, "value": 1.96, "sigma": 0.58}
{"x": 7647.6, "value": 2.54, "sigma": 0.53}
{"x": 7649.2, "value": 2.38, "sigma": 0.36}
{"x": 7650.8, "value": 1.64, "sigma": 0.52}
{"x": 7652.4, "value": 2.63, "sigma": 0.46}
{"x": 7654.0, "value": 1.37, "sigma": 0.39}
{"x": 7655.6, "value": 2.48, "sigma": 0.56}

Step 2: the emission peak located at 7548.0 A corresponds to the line [S II]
